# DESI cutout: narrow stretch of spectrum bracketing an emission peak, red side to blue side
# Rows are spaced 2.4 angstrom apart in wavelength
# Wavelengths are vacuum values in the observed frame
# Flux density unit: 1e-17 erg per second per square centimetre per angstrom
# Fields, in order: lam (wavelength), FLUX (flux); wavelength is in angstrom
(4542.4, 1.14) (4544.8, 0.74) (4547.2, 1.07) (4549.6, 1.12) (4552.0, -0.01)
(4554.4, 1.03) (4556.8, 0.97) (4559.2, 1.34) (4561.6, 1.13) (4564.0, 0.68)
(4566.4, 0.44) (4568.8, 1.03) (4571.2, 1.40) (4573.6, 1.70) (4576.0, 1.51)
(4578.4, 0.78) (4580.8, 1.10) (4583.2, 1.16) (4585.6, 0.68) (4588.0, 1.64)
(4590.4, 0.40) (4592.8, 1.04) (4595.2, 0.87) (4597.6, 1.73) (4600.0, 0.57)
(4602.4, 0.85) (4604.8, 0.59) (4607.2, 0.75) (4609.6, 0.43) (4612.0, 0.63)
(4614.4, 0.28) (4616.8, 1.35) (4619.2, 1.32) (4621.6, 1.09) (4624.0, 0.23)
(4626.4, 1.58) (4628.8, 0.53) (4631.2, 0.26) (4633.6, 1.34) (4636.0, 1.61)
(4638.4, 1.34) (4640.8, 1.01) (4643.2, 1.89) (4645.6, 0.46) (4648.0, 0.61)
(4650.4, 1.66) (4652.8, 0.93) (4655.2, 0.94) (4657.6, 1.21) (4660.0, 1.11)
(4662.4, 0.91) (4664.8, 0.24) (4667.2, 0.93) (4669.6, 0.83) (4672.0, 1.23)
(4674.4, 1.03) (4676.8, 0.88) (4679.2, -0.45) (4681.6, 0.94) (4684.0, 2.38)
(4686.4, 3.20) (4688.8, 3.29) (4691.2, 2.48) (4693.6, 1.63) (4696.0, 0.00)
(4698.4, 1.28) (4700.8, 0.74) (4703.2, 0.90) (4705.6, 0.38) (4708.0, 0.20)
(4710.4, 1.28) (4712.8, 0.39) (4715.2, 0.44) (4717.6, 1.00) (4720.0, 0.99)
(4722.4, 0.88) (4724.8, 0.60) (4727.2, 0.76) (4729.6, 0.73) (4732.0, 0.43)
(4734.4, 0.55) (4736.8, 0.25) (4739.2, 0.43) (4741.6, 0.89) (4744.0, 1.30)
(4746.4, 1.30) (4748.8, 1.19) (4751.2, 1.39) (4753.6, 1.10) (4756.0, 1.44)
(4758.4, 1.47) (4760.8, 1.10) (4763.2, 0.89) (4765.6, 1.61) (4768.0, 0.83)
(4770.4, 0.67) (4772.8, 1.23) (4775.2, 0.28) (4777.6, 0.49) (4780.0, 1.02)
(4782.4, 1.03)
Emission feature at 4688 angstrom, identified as [O II] 3727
